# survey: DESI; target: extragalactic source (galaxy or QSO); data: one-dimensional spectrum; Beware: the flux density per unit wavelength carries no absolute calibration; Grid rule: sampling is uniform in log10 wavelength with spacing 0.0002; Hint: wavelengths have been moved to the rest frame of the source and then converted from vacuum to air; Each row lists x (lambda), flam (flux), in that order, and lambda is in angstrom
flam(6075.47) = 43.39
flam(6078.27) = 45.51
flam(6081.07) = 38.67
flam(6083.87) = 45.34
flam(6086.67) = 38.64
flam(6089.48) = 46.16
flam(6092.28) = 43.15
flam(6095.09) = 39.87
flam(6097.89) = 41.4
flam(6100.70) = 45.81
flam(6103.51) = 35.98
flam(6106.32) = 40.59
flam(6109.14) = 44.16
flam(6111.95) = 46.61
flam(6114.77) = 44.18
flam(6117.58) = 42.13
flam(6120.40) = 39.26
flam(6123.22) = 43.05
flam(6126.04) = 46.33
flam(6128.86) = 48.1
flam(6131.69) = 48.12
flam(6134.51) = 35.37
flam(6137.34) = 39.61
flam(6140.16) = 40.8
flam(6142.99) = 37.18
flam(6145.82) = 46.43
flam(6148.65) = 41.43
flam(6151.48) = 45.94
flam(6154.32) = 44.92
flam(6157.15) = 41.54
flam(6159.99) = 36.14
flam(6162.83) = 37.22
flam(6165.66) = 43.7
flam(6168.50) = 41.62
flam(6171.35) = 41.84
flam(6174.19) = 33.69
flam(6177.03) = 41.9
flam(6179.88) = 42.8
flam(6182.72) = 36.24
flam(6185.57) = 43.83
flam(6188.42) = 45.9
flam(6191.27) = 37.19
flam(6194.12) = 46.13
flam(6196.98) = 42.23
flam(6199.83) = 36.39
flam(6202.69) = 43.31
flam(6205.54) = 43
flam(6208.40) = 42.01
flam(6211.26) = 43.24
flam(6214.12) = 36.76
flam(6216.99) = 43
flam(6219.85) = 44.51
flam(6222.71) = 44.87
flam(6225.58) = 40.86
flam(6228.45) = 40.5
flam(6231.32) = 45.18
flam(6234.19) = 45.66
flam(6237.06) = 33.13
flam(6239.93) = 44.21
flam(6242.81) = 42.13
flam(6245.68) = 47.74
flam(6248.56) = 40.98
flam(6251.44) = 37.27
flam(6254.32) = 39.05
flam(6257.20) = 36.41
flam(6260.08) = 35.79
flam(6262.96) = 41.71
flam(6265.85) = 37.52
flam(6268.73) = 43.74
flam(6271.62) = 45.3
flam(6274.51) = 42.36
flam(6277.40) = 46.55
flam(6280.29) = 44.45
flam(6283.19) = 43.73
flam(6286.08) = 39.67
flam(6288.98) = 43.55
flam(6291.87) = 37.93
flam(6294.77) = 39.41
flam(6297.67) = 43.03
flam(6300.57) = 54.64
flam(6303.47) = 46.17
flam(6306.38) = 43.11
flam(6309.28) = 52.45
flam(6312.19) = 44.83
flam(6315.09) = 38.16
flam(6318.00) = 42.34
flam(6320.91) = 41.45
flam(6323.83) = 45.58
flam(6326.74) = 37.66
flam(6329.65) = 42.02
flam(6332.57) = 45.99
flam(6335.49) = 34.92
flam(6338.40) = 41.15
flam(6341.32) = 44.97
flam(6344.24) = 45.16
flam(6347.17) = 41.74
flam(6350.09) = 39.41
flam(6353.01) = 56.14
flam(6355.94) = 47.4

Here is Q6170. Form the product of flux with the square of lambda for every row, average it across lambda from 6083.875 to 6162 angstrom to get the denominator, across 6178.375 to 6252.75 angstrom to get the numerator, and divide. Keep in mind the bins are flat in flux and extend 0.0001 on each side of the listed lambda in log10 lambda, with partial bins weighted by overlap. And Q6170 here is 1.0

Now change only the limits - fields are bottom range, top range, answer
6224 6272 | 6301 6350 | 1.08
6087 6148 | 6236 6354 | 1.06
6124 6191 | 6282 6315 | 1.11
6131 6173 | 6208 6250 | 1.05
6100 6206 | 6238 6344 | 1.06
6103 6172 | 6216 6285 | 1.03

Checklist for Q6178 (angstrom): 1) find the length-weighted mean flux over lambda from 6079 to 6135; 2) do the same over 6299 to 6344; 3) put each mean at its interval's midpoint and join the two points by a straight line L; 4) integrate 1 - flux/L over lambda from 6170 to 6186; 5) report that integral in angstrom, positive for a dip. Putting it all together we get 1.2 angstrom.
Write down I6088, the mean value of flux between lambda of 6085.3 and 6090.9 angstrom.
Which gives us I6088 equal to 42.4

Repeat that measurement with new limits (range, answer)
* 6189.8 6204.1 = 41.1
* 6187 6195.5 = 43.1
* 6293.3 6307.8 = 45.3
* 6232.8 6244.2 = 41.3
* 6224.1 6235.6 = 43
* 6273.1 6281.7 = 44.5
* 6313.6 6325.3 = 41.9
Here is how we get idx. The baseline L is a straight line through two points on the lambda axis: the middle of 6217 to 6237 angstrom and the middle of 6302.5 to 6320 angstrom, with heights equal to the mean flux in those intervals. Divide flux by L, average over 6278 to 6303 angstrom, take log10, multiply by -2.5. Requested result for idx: 0.01 mag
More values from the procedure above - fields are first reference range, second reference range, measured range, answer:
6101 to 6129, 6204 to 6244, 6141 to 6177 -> 0.04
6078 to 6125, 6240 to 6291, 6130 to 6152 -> 0.01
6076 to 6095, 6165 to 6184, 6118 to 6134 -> -0.07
